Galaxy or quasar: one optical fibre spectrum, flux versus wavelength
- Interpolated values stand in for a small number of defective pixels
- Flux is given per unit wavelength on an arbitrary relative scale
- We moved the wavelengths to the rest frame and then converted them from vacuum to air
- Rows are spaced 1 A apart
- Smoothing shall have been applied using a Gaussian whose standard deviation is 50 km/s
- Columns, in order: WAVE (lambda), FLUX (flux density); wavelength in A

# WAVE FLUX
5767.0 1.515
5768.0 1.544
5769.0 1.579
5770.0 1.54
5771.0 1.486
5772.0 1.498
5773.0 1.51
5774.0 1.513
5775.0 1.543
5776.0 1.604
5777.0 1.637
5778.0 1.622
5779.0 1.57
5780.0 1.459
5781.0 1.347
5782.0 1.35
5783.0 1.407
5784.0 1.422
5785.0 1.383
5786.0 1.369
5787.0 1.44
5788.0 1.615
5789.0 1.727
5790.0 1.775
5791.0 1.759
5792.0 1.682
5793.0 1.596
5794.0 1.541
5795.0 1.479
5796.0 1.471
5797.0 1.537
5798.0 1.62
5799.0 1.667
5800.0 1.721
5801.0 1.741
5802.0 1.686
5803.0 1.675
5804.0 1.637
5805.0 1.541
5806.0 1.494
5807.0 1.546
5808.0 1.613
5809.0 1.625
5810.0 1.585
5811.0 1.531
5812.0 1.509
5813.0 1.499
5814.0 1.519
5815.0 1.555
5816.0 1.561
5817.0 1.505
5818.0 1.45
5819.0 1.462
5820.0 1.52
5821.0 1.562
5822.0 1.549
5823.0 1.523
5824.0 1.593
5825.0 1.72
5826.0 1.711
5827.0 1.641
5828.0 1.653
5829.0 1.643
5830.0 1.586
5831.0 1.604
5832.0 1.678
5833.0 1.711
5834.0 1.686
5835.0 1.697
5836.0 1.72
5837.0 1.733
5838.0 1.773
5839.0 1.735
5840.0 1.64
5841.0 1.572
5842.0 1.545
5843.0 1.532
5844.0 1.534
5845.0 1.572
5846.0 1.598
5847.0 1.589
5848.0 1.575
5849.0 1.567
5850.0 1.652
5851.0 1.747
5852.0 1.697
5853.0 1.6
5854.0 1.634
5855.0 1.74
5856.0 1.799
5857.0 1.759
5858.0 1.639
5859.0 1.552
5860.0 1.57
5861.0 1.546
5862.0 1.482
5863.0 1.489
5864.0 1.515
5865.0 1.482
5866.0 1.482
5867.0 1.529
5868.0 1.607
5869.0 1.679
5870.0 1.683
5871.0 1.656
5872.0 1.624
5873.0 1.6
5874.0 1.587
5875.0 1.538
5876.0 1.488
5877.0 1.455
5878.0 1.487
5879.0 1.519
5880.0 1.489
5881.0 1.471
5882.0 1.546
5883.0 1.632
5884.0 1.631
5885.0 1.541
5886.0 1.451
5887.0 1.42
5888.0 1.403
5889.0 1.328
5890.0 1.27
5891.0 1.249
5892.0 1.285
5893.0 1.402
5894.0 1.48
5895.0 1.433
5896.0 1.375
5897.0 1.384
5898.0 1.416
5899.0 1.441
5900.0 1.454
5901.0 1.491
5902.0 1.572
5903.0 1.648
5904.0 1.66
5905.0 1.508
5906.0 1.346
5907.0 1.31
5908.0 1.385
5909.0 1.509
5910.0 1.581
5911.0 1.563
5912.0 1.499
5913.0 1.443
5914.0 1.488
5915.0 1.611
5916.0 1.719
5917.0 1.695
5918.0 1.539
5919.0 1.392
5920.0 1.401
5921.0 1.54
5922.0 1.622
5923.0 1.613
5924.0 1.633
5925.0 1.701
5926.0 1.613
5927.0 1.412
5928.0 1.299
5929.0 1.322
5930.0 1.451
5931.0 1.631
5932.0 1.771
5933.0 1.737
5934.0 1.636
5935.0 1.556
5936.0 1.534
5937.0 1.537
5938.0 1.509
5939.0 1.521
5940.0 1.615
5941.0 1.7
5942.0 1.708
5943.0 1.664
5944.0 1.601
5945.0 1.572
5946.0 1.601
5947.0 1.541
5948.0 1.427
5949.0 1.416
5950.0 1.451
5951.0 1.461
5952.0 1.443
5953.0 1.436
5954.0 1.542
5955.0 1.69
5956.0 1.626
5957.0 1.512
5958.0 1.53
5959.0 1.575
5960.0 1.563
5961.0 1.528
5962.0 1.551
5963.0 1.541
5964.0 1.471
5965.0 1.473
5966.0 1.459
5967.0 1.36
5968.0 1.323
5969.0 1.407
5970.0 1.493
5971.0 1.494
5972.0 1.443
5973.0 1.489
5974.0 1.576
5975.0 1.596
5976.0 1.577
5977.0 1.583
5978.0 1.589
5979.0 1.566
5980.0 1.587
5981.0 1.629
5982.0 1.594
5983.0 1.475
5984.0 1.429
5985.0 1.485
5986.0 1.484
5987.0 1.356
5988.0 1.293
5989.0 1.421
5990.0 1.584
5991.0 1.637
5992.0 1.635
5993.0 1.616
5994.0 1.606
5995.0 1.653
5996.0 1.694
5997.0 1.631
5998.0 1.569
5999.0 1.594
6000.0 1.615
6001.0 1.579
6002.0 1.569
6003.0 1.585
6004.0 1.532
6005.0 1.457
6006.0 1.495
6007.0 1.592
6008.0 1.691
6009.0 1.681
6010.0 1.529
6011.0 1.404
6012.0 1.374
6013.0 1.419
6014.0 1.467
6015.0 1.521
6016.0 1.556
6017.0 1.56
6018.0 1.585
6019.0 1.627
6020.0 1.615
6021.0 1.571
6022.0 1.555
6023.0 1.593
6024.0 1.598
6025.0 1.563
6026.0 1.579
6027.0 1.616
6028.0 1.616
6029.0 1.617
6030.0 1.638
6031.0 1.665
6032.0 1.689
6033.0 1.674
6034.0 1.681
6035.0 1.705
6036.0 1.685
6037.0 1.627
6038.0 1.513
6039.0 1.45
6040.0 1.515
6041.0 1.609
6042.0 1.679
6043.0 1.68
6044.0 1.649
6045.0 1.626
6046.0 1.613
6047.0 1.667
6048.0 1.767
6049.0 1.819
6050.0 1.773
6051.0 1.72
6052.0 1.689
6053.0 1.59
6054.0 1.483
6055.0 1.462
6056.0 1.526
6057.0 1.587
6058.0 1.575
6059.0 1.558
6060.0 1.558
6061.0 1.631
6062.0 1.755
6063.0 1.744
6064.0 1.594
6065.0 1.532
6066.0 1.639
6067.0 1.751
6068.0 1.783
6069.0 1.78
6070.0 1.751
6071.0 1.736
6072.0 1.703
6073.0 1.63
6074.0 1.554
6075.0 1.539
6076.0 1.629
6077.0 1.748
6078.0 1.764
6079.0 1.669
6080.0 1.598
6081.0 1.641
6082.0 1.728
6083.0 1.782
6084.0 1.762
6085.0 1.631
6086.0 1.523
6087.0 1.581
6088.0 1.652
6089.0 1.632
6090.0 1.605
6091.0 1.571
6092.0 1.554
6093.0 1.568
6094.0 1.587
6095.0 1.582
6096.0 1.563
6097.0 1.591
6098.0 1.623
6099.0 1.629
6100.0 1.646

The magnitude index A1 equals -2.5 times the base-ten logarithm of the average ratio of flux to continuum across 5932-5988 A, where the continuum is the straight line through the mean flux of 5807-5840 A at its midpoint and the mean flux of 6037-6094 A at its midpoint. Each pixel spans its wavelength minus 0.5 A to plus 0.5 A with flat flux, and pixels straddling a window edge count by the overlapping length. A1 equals 0.06 mag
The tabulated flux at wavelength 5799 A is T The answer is 1.667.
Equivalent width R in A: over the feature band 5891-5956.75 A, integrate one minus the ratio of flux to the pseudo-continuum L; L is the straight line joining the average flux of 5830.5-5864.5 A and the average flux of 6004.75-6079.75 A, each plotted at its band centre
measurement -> 4.16 A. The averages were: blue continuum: 1.63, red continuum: 1.62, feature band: 1.52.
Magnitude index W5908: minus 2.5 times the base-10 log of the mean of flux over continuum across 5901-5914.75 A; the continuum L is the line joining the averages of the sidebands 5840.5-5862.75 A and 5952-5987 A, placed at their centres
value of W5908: 0.05 mag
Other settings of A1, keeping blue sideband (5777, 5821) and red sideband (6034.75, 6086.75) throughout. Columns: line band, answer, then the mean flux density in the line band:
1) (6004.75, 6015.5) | 0.08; 1.51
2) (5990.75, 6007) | 0.02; 1.59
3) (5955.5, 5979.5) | 0.07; 1.51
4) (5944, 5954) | 0.08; 1.49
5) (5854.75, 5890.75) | 0.03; 1.54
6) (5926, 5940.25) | 0.04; 1.54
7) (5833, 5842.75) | -0.07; 1.68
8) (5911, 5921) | 0.04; 1.53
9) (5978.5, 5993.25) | 0.07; 1.52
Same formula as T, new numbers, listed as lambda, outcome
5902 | 1.572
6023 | 1.593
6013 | 1.419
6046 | 1.613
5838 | 1.773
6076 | 1.629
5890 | 1.27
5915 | 1.611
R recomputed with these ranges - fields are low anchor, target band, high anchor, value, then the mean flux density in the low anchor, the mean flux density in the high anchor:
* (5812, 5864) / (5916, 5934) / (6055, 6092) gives 0.7 A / 1.61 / 1.65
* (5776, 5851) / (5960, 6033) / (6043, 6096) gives 3.7 A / 1.59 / 1.65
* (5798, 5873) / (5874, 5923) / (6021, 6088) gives 4.1 A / 1.61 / 1.64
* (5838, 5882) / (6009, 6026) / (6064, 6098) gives 0.9 A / 1.59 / 1.65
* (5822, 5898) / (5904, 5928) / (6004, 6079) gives 0.9 A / 1.57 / 1.62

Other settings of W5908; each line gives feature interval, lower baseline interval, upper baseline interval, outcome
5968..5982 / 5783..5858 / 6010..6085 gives 0.06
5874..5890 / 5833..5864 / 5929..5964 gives 0.08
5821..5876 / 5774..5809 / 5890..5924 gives -0.06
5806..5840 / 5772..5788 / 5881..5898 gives -0.10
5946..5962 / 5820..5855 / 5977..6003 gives 0.04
